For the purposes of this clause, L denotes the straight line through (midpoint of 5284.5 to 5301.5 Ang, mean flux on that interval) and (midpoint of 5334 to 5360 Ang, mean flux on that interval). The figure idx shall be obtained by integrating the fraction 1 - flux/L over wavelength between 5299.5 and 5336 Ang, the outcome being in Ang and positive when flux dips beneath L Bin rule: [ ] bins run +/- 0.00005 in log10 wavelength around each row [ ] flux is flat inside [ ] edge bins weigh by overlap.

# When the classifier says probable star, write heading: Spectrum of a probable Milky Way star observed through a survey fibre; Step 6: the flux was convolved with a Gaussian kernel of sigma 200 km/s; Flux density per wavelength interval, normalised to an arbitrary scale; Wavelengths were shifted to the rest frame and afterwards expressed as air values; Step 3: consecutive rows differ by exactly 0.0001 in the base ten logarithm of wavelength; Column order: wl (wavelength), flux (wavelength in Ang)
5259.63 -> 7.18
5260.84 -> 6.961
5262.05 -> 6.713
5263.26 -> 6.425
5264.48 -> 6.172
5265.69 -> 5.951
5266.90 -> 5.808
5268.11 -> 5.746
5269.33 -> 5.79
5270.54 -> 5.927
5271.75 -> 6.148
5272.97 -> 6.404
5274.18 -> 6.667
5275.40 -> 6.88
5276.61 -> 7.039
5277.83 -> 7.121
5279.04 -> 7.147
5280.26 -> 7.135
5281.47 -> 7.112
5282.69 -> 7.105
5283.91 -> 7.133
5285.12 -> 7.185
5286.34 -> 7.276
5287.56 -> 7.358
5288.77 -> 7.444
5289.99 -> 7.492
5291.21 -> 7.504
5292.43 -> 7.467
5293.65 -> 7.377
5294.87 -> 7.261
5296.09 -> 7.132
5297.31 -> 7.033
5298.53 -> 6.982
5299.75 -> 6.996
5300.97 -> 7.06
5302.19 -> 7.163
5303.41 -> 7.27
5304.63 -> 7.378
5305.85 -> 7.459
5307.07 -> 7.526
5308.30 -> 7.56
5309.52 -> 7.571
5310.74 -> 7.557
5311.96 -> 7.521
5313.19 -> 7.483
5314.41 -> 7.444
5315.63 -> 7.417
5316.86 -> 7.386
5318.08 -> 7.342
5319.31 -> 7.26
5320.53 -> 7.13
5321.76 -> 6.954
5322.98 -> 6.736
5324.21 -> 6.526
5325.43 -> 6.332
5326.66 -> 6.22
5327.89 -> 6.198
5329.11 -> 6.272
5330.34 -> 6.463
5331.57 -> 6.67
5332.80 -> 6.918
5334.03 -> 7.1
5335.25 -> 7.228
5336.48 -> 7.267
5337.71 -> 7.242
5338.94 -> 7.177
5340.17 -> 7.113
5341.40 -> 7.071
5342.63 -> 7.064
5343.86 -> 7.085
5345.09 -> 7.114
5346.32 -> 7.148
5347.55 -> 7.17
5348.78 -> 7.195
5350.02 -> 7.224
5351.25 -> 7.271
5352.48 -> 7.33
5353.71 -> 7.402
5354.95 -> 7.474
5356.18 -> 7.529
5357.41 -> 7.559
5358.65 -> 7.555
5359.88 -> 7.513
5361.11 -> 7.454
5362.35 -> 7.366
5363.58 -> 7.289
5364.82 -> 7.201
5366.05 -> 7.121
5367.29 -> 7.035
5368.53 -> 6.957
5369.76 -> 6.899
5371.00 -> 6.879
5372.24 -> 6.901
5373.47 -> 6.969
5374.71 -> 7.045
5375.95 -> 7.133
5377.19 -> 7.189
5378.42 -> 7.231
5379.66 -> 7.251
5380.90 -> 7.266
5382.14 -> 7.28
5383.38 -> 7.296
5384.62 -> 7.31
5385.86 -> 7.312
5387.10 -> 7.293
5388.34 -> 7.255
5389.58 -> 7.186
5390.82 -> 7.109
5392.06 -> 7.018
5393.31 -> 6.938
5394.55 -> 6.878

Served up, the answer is 0.9 Ang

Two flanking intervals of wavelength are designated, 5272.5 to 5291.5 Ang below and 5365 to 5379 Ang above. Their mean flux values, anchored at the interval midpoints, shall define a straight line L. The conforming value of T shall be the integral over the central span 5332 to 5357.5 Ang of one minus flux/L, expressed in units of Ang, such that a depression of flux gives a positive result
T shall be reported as -0.5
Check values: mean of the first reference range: 7.13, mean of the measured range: 7.21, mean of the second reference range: 7.04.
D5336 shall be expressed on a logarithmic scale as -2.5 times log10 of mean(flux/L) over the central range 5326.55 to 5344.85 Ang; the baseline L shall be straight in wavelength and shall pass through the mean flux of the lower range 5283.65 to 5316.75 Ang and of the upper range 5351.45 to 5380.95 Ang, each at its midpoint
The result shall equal 0.06 mag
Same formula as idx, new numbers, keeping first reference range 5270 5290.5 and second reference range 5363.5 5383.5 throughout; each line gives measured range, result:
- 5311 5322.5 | -0.5 Ang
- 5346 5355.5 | -0.3 Ang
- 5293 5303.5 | -0.2 Ang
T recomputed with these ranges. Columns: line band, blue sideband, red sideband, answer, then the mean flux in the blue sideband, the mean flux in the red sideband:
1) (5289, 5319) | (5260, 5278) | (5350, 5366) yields -2.54 Ang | 6.38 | 7.4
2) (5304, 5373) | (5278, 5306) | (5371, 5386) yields 0.48 Ang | 7.23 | 7.17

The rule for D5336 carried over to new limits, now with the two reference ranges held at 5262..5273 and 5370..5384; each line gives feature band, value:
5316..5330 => -0.03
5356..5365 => -0.07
